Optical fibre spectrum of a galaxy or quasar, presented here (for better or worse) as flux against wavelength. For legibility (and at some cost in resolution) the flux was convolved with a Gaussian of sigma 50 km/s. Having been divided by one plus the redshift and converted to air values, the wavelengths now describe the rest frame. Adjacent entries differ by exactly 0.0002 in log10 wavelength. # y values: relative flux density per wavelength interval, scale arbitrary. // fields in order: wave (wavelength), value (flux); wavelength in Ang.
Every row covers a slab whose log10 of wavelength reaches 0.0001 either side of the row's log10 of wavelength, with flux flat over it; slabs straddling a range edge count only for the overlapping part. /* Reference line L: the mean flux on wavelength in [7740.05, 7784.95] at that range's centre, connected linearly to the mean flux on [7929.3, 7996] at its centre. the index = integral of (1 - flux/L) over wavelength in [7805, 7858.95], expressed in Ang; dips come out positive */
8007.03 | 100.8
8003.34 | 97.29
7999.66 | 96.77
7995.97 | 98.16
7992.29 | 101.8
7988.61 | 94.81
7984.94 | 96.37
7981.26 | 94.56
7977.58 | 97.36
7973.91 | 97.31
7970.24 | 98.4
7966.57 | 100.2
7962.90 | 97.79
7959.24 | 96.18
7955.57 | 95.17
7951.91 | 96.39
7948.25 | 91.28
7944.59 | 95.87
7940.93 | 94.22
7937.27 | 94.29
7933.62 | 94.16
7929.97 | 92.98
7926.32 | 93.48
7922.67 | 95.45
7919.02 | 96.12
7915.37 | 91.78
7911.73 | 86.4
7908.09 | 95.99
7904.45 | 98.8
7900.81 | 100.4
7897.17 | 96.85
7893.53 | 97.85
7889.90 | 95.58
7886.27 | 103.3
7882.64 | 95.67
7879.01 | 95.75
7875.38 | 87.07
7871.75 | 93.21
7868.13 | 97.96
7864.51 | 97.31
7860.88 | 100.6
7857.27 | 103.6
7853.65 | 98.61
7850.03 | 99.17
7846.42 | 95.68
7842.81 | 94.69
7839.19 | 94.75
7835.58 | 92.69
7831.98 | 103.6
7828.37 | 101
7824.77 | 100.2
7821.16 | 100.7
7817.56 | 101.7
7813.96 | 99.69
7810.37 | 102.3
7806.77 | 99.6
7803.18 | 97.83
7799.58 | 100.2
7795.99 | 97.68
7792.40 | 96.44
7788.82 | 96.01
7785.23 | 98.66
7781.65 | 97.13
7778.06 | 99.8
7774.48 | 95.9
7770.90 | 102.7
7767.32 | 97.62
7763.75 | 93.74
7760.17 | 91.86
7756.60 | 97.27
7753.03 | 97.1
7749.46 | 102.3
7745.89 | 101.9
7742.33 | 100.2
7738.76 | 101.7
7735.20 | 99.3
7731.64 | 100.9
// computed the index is -0.9 Ang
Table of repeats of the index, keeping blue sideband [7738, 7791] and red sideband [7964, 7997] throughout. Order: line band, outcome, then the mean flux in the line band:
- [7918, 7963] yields 1.39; 94.7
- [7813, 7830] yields -0.46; 101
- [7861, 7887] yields 0.57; 95.7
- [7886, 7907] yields -0.11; 98.4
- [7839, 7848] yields 0.27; 95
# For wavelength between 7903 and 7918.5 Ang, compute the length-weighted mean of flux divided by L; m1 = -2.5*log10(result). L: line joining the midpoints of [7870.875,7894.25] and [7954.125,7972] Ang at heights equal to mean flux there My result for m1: 0.03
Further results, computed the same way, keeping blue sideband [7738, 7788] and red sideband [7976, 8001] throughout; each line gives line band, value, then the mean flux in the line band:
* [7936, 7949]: 0.04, 94.1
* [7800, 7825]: -0.02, 100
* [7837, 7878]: 0.01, 96.5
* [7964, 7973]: -0.02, 99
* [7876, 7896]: 0.01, 97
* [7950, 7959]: 0.02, 95.8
